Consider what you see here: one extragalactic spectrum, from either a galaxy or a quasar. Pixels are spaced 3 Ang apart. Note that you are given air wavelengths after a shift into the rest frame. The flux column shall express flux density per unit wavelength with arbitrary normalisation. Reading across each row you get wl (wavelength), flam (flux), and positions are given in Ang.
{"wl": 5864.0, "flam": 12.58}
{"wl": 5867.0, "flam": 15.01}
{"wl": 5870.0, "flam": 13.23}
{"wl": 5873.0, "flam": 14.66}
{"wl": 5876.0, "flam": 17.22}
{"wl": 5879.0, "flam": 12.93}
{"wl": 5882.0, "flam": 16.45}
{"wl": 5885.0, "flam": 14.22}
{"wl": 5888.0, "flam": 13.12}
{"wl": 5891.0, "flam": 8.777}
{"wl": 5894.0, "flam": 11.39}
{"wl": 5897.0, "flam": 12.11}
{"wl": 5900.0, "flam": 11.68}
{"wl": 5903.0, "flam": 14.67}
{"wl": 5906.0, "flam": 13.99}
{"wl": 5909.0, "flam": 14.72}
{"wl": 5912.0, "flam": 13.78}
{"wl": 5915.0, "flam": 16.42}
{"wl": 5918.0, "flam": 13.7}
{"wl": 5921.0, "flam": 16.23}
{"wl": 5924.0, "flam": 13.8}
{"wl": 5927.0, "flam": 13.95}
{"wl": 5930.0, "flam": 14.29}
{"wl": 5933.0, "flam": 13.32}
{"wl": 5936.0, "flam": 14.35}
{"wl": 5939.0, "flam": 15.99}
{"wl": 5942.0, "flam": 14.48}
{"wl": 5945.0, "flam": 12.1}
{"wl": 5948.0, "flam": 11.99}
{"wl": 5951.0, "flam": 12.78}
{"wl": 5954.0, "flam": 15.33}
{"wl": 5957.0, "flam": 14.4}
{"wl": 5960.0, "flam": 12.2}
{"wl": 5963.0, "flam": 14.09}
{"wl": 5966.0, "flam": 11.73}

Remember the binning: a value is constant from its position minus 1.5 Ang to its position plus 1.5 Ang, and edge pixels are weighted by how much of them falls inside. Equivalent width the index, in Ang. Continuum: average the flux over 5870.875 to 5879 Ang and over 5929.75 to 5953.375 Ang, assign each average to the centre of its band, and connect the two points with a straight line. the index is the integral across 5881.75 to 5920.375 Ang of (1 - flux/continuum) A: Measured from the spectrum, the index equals 3.0 Ang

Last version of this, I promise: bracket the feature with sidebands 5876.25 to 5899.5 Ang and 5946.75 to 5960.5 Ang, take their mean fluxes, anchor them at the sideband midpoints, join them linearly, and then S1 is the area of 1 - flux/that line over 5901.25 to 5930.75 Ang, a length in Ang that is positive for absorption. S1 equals -3.14 Ang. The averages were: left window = 12.9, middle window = 14.5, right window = 13.4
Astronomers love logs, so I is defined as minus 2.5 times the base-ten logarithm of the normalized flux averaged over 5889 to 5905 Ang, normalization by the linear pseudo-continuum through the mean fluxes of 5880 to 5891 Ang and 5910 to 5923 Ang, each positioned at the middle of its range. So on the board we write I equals 0.20 mag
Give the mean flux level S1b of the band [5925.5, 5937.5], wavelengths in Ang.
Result 14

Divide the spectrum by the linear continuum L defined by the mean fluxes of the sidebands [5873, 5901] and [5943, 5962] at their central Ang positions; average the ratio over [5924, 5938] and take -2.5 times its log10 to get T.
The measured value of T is -0.07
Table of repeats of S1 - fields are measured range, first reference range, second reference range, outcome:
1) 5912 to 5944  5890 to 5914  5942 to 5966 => -3.8 Ang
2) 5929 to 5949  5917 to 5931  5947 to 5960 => 0.2 Ang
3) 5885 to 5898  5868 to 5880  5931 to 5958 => 2.5 Ang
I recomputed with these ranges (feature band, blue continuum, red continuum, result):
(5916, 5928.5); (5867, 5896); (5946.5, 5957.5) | -0.071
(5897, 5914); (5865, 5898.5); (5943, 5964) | -0.020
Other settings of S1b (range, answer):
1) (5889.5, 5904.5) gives 11.7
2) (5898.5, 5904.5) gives 13.2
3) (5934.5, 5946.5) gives 14.2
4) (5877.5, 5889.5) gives 14.2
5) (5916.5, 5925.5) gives 14.6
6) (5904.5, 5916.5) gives 14.7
